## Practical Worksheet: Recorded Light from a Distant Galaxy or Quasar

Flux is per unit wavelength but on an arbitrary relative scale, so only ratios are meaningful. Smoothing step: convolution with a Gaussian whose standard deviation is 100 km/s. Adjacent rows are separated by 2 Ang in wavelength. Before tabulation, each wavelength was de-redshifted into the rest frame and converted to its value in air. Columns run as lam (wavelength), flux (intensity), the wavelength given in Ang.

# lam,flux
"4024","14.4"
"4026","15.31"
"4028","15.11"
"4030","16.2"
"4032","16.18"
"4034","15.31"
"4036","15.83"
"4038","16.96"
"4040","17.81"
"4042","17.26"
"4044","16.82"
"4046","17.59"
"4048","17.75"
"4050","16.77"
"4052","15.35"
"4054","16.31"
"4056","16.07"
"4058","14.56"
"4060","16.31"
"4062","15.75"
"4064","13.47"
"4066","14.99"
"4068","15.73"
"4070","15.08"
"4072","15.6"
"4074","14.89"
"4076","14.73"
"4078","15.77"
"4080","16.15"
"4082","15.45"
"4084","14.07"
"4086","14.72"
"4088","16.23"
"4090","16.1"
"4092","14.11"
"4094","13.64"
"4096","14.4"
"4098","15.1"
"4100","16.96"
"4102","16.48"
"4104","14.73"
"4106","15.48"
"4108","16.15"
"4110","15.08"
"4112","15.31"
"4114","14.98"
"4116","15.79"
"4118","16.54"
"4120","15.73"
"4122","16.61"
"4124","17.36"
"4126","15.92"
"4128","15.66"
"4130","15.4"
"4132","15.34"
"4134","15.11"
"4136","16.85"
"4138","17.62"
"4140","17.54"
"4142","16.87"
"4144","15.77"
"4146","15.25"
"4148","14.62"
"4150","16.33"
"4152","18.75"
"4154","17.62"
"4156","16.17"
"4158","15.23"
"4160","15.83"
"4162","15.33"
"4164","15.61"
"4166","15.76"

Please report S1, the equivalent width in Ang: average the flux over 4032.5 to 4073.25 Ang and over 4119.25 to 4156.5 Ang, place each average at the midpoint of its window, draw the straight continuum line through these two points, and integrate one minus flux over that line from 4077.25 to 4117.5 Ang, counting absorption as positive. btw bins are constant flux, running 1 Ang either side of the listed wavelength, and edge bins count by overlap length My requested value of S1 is 2.1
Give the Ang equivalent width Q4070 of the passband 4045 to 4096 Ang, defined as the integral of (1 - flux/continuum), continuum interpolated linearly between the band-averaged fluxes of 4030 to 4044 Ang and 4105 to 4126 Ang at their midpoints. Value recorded 2.5 Ang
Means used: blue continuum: 16.6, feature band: 15.5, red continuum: 15.9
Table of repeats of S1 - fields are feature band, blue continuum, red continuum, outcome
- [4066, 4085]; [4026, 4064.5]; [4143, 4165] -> 1.0 Ang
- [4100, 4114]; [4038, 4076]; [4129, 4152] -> 0.4 Ang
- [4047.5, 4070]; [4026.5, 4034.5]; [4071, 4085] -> -0.3 Ang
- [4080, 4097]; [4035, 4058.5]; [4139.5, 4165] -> 1.6 Ang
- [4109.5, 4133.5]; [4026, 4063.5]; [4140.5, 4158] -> 0.8 Ang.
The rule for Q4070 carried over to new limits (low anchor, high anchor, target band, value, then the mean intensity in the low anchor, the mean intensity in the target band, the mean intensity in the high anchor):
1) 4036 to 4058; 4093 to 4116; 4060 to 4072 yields 0.8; 16.7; 15.2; 15.3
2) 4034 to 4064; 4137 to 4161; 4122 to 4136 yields 0.4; 16.4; 15.9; 16.5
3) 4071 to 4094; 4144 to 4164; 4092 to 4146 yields -0.6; 15.2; 15.8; 16.1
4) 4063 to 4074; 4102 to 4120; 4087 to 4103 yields 0.0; 15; 15.4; 15.6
